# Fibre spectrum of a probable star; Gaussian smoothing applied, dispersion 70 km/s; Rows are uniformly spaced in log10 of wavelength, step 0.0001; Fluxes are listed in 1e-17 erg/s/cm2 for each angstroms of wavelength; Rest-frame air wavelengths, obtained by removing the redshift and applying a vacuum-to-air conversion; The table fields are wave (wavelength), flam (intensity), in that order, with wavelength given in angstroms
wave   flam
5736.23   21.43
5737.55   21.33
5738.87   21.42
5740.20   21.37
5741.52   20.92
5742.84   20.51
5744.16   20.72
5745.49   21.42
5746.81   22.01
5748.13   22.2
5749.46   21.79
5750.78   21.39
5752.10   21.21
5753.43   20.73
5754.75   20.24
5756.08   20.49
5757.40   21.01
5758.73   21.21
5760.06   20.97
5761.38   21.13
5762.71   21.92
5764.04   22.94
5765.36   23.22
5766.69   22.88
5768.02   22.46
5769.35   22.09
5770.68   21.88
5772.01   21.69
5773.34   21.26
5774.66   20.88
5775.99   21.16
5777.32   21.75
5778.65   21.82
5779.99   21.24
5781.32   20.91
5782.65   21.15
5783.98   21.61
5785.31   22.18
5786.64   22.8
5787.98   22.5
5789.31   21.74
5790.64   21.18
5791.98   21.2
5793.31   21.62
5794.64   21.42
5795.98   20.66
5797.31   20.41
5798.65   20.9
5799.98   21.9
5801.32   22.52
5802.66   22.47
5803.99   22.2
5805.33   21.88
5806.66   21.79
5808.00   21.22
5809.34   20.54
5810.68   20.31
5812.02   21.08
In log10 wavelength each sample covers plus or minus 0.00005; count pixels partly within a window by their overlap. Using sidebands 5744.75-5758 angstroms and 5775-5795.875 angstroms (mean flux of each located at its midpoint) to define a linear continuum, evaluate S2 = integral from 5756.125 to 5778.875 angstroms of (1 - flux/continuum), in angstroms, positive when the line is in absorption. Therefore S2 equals -0.4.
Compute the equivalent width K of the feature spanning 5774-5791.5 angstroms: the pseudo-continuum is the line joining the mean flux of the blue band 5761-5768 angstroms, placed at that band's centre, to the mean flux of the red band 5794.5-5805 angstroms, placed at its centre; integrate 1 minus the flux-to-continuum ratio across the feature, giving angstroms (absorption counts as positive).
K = 0.3 angstroms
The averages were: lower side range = 22.5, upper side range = 21.6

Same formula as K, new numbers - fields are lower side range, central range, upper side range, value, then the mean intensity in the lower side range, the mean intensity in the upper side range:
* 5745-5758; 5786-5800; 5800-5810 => 0.14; 21.3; 21.8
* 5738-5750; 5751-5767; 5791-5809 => -0.05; 21.4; 21.5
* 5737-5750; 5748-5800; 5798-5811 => -0.13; 21.4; 21.6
